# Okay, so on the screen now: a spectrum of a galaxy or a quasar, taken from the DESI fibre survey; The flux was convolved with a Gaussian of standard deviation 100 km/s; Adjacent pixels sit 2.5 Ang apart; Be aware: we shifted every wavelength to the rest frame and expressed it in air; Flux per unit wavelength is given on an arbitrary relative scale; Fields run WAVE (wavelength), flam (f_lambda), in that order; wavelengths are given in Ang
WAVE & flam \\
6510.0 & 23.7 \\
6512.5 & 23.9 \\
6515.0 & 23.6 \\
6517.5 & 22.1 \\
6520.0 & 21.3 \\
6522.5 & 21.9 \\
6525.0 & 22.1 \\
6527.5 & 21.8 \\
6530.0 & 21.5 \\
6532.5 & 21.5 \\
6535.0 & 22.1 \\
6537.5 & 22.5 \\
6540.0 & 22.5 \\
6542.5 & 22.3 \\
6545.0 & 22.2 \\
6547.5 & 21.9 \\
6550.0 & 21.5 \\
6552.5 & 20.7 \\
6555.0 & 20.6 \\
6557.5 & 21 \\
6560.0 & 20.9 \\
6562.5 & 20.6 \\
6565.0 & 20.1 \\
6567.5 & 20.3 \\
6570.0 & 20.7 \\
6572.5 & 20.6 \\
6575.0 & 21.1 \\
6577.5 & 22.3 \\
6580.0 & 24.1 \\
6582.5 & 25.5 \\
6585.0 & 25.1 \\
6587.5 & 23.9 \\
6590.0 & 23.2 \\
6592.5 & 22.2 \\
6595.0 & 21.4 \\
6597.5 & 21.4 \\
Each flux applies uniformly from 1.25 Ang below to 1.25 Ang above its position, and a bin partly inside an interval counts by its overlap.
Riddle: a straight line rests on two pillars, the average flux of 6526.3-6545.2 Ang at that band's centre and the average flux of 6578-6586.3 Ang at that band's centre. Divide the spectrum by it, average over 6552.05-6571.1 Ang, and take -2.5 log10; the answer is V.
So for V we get 0.142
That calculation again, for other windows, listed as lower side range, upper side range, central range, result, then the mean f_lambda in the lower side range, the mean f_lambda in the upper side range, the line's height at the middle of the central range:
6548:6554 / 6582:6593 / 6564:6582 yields 0.07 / 21.2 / 24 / 22.9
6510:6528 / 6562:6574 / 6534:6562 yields -0.02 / 22.5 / 20.5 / 21.3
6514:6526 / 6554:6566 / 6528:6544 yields -0.02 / 22.2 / 20.7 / 21.6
